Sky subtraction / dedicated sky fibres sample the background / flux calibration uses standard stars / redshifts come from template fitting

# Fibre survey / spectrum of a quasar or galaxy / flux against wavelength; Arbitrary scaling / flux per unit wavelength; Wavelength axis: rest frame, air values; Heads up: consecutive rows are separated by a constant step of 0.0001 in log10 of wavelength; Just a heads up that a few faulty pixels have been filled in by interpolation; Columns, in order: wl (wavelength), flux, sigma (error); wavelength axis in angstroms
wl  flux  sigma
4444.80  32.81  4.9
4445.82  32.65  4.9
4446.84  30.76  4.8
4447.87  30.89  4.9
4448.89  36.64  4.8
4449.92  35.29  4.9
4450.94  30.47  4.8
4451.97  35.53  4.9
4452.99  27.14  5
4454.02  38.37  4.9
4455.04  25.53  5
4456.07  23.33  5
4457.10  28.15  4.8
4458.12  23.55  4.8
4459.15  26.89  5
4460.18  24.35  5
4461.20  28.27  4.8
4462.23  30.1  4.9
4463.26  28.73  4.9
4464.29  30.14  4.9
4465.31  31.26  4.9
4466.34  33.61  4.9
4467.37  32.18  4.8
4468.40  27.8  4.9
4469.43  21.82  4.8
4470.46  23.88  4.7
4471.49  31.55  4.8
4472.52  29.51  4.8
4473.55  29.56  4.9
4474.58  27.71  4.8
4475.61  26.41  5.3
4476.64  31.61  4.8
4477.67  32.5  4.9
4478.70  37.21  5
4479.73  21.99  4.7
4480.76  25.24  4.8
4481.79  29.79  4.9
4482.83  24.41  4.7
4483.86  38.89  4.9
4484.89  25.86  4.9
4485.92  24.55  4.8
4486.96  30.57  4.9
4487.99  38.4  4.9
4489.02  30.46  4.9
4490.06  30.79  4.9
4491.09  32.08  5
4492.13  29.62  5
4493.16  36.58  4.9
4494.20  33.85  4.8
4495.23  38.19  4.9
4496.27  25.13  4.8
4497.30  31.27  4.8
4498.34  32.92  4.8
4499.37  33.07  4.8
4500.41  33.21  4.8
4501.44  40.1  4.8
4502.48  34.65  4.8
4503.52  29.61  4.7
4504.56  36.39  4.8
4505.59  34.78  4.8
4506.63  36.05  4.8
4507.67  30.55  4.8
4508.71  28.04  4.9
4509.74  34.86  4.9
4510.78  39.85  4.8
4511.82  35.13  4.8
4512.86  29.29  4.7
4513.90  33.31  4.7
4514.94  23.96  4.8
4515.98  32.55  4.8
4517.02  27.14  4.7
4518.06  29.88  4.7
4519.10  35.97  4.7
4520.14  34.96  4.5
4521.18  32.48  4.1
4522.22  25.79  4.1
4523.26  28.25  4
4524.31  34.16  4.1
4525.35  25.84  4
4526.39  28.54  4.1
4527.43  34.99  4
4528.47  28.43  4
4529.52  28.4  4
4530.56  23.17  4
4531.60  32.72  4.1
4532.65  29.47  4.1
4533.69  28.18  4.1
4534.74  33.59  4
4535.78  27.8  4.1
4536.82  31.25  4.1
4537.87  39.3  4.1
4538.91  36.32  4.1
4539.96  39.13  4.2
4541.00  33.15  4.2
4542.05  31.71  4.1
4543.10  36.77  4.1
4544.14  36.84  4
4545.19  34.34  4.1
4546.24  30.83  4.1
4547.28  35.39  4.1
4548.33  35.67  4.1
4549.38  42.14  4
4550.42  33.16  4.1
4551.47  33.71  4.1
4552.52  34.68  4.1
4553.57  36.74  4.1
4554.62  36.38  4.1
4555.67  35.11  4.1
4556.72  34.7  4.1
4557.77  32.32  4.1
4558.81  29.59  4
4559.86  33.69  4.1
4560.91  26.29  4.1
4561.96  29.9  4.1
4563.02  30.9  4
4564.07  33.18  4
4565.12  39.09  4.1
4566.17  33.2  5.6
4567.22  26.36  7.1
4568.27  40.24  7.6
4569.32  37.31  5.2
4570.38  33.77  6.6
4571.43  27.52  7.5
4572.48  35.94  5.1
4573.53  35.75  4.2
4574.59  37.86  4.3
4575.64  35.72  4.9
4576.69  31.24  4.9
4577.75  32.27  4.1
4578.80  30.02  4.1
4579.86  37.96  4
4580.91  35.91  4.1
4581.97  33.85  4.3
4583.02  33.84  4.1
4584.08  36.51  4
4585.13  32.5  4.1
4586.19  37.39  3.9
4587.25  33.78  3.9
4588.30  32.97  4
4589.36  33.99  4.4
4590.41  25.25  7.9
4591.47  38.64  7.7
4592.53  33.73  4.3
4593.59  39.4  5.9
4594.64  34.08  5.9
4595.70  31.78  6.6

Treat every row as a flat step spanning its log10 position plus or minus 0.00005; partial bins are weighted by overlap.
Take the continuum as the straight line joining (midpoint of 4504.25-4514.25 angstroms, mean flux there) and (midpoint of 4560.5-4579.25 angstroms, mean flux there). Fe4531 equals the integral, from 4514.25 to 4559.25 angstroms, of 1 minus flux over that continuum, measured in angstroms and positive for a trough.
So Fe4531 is 1.4 angstroms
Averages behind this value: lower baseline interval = 33.8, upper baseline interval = 33.2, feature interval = 32.5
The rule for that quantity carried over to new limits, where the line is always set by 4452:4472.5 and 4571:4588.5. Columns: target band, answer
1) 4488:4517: -2.3 angstroms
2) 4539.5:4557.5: -1.4 angstroms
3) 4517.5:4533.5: 0.7 angstroms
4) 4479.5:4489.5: 0.1 angstroms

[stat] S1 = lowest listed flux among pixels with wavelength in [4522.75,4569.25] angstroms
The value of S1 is 23.17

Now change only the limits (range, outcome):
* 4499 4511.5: 28.04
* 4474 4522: 21.99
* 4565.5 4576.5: 26.36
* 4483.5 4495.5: 24.55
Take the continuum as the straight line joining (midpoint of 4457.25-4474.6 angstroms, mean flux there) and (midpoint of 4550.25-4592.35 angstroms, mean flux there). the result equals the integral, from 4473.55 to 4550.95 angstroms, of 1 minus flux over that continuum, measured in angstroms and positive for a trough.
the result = -3.3 angstroms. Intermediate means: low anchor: 28.3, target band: 32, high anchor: 33.7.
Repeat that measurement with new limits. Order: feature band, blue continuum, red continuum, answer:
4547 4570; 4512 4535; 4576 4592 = -1.3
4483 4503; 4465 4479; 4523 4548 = -1.4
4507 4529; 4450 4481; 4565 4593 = 0.1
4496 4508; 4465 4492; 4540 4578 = -1.0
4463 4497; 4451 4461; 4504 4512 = 1.1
